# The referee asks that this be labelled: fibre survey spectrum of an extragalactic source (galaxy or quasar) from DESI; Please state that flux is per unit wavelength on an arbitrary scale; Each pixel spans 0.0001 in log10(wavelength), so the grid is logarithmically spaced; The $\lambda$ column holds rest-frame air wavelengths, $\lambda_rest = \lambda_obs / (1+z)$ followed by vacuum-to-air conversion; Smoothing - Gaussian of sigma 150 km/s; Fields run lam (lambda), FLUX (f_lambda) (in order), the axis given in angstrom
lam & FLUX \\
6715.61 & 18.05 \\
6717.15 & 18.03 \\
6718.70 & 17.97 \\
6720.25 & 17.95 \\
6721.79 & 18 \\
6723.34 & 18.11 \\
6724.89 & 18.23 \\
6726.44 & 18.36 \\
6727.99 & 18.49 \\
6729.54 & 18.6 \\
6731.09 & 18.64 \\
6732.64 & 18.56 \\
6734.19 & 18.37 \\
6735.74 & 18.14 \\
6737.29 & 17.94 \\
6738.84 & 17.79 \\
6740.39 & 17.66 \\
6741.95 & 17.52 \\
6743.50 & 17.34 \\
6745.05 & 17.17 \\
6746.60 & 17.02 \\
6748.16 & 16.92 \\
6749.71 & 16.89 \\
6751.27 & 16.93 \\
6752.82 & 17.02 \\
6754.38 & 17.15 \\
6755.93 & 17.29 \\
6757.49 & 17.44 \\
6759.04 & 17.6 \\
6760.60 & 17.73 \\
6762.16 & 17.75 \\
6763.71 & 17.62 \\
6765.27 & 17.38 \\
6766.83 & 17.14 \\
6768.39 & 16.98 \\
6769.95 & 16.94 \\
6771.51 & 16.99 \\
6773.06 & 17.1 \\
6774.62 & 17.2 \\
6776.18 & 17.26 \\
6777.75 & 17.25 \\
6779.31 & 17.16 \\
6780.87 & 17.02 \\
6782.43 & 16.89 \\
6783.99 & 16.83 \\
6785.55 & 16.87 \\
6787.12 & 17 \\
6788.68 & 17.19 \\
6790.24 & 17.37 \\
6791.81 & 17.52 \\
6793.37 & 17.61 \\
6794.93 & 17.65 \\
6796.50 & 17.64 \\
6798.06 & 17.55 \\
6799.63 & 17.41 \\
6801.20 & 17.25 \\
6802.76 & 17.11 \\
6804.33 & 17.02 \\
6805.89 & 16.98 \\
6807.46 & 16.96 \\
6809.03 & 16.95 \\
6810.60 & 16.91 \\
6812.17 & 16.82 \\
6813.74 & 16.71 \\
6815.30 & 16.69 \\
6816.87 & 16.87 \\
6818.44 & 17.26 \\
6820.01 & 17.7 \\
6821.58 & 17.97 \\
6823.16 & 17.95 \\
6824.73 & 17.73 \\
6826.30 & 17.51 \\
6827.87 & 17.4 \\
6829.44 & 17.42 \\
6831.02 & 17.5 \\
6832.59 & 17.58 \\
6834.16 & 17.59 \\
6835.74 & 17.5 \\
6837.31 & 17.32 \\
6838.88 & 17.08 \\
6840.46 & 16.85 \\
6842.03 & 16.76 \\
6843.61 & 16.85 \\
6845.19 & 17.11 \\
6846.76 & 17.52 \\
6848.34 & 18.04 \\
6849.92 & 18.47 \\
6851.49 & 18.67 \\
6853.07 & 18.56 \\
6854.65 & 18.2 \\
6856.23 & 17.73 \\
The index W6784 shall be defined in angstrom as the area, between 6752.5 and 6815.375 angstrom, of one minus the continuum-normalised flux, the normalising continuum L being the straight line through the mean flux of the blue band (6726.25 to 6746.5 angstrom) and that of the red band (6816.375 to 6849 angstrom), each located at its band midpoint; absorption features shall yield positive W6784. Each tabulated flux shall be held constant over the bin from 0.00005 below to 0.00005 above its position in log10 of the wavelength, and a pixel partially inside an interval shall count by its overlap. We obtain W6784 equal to 1.8 angstrom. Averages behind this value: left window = 18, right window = 17.4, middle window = 17.2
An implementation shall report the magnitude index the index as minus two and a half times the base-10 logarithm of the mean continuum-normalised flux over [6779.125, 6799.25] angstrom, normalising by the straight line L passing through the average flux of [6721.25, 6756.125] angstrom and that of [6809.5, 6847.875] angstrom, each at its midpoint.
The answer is 0.014 mag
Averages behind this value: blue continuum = 17.7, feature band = 17.3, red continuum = 17.3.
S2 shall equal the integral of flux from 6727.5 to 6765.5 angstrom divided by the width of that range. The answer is 17.6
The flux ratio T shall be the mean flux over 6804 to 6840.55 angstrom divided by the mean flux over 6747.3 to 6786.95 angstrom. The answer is 1.0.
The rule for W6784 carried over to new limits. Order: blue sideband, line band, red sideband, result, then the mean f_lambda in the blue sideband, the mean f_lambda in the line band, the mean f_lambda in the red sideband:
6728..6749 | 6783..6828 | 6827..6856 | 1.1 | 17.8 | 17.3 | 17.6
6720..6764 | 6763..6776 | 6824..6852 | 0.4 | 17.7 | 17.2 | 17.5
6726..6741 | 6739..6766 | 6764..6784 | 0.6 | 18.3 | 17.3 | 17.1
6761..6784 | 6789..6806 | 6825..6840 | -0.1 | 17.2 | 17.4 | 17.4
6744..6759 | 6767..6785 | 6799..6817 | 0.0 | 17.1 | 17.1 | 17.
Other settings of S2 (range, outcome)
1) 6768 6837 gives 17.2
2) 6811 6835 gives 17.4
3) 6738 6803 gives 17.3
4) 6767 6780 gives 17.1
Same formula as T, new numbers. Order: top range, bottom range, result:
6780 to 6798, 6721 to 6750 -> 0.96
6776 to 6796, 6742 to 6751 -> 1.01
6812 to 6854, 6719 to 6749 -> 0.97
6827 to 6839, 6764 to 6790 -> 1.02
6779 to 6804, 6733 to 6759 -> 0.99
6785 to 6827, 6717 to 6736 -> 0.94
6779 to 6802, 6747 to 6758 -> 1.01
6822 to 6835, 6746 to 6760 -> 1.03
